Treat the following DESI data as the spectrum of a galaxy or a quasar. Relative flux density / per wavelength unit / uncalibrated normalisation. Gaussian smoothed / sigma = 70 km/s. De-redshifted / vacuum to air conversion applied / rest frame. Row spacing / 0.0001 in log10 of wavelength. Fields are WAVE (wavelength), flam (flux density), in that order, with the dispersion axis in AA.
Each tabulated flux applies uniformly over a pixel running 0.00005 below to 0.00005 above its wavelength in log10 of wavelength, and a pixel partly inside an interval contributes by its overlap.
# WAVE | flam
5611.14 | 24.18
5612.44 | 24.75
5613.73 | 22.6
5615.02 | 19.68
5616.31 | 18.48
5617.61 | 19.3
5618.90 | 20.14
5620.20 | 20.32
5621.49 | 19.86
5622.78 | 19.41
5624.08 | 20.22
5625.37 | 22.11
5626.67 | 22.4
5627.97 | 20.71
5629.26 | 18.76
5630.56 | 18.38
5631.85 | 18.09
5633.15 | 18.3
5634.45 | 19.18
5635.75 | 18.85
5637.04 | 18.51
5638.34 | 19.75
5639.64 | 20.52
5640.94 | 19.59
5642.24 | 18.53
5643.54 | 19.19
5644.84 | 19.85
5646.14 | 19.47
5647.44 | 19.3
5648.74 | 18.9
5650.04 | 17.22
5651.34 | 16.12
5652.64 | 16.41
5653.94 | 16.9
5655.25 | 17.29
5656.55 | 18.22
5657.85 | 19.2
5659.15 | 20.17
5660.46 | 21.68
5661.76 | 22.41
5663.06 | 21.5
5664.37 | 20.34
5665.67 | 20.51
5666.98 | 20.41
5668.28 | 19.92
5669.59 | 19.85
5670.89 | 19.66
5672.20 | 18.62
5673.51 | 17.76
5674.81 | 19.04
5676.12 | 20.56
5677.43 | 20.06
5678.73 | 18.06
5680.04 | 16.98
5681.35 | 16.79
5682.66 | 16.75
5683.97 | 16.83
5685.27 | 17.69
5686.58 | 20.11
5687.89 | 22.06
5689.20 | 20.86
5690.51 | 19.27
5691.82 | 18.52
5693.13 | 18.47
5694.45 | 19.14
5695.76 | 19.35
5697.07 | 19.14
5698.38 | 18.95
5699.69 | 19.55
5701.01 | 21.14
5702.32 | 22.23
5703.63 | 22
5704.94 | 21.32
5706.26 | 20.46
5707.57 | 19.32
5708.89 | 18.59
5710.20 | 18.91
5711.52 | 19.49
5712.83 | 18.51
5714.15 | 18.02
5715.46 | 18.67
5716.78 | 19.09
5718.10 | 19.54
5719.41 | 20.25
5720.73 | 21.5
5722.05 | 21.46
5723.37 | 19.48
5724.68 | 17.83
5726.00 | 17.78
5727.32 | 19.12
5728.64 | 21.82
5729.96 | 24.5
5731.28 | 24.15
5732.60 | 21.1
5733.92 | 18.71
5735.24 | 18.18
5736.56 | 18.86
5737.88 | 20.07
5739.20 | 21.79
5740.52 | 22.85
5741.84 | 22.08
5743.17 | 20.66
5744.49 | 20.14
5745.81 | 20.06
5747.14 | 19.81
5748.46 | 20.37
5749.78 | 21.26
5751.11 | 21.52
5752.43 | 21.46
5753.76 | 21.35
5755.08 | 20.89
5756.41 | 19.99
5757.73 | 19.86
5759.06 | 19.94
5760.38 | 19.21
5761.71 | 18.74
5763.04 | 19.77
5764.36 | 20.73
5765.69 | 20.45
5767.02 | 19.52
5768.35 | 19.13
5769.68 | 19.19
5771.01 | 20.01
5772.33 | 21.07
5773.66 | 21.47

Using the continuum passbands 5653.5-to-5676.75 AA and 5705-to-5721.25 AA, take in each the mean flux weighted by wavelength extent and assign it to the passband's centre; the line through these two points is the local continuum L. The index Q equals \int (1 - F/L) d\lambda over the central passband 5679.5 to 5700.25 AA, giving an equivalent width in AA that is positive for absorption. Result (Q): 0.8 AA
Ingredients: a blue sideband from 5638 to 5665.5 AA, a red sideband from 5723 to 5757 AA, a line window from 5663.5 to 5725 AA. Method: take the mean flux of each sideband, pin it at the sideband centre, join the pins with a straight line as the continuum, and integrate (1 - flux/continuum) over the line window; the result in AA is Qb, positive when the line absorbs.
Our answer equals 1.3 AA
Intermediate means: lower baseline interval 19.2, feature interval 19.4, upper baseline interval 20.6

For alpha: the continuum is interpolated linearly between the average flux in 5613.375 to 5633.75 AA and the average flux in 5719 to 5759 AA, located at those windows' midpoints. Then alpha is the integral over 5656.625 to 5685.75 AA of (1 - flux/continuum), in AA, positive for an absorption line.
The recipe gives 1.3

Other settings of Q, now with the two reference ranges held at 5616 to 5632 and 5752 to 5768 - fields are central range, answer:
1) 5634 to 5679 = 1.6 AA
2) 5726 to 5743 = -0.7 AA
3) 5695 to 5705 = -0.2 AA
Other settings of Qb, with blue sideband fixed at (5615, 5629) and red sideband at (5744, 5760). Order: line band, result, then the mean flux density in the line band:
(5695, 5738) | 1.0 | 20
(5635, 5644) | 0.4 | 19.3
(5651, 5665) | 0.8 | 19.2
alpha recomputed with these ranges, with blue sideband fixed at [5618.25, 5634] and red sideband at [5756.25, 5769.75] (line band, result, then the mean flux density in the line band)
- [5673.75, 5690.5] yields 0.84 AA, 18.8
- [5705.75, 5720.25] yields 0.43 AA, 19.2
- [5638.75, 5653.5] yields 0.90 AA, 18.6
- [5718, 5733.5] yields -0.77 AA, 20.7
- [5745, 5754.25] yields -0.52 AA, 20.8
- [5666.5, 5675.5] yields 0.23 AA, 19.3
